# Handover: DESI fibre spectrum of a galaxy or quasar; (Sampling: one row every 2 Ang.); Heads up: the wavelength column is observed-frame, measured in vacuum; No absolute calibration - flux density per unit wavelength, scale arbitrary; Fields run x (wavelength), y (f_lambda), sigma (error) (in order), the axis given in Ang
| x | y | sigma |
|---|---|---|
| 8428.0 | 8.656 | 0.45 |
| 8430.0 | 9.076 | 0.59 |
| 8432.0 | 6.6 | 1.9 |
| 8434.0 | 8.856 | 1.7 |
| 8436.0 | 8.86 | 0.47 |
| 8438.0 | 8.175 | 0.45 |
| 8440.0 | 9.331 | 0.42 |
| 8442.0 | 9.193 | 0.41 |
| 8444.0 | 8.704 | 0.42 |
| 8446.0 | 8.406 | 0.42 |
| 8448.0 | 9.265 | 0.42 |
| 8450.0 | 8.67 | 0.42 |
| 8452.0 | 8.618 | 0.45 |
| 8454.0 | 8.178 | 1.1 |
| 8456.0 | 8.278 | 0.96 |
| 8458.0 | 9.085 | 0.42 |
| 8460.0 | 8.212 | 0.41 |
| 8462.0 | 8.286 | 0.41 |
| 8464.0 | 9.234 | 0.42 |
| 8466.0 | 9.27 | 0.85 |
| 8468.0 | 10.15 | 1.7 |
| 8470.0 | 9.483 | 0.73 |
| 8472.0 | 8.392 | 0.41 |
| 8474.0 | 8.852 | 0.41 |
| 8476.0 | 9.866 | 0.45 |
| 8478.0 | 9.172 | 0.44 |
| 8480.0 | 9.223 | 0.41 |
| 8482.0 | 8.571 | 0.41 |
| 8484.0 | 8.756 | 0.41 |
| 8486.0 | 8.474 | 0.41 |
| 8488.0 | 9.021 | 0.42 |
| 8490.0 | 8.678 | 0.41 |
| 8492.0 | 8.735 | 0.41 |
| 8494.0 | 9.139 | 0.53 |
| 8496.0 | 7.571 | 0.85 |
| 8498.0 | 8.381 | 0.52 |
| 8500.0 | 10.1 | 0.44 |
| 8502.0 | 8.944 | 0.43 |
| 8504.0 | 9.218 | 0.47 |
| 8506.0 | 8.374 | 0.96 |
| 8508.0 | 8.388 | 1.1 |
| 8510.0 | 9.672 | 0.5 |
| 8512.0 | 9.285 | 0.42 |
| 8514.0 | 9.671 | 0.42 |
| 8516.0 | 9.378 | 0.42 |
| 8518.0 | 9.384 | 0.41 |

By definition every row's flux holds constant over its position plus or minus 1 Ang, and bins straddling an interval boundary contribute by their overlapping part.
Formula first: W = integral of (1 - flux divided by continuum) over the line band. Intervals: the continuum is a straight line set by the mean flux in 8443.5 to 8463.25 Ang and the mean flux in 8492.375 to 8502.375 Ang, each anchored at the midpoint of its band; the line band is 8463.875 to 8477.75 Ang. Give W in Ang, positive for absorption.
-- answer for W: -1.04 Ang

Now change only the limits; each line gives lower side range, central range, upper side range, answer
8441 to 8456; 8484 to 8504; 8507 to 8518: 0.7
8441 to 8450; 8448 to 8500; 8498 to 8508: 0.5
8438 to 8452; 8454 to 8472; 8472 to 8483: 0.1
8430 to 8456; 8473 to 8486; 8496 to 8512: -0.3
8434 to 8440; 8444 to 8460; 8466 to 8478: 0.6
